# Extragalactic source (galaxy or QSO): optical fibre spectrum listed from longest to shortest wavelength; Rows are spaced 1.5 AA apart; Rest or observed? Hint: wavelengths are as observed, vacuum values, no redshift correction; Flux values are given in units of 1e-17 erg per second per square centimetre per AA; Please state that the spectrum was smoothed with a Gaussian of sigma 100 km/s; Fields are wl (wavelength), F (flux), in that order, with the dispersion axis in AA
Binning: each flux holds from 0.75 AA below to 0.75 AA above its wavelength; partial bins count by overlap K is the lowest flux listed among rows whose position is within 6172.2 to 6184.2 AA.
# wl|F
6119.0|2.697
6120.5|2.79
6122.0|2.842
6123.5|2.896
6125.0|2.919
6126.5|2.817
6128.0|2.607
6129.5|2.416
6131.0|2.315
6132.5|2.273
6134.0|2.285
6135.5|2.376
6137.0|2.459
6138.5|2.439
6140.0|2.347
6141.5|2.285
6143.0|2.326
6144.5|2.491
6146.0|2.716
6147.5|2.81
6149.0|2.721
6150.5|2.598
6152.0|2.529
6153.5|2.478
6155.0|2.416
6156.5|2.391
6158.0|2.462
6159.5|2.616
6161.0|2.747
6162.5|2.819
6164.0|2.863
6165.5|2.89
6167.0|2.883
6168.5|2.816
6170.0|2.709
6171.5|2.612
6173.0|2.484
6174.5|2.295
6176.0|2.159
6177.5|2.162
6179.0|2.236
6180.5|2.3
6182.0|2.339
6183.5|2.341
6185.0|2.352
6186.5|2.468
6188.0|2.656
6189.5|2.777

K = 2.159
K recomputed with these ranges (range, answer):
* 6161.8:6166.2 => 2.819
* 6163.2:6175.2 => 2.295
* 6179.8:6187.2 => 2.3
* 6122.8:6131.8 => 2.315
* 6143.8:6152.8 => 2.491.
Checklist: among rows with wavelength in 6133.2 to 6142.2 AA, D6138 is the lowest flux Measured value 2.285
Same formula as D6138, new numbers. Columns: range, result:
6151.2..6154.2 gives 2.478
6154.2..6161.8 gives 2.391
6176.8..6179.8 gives 2.162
